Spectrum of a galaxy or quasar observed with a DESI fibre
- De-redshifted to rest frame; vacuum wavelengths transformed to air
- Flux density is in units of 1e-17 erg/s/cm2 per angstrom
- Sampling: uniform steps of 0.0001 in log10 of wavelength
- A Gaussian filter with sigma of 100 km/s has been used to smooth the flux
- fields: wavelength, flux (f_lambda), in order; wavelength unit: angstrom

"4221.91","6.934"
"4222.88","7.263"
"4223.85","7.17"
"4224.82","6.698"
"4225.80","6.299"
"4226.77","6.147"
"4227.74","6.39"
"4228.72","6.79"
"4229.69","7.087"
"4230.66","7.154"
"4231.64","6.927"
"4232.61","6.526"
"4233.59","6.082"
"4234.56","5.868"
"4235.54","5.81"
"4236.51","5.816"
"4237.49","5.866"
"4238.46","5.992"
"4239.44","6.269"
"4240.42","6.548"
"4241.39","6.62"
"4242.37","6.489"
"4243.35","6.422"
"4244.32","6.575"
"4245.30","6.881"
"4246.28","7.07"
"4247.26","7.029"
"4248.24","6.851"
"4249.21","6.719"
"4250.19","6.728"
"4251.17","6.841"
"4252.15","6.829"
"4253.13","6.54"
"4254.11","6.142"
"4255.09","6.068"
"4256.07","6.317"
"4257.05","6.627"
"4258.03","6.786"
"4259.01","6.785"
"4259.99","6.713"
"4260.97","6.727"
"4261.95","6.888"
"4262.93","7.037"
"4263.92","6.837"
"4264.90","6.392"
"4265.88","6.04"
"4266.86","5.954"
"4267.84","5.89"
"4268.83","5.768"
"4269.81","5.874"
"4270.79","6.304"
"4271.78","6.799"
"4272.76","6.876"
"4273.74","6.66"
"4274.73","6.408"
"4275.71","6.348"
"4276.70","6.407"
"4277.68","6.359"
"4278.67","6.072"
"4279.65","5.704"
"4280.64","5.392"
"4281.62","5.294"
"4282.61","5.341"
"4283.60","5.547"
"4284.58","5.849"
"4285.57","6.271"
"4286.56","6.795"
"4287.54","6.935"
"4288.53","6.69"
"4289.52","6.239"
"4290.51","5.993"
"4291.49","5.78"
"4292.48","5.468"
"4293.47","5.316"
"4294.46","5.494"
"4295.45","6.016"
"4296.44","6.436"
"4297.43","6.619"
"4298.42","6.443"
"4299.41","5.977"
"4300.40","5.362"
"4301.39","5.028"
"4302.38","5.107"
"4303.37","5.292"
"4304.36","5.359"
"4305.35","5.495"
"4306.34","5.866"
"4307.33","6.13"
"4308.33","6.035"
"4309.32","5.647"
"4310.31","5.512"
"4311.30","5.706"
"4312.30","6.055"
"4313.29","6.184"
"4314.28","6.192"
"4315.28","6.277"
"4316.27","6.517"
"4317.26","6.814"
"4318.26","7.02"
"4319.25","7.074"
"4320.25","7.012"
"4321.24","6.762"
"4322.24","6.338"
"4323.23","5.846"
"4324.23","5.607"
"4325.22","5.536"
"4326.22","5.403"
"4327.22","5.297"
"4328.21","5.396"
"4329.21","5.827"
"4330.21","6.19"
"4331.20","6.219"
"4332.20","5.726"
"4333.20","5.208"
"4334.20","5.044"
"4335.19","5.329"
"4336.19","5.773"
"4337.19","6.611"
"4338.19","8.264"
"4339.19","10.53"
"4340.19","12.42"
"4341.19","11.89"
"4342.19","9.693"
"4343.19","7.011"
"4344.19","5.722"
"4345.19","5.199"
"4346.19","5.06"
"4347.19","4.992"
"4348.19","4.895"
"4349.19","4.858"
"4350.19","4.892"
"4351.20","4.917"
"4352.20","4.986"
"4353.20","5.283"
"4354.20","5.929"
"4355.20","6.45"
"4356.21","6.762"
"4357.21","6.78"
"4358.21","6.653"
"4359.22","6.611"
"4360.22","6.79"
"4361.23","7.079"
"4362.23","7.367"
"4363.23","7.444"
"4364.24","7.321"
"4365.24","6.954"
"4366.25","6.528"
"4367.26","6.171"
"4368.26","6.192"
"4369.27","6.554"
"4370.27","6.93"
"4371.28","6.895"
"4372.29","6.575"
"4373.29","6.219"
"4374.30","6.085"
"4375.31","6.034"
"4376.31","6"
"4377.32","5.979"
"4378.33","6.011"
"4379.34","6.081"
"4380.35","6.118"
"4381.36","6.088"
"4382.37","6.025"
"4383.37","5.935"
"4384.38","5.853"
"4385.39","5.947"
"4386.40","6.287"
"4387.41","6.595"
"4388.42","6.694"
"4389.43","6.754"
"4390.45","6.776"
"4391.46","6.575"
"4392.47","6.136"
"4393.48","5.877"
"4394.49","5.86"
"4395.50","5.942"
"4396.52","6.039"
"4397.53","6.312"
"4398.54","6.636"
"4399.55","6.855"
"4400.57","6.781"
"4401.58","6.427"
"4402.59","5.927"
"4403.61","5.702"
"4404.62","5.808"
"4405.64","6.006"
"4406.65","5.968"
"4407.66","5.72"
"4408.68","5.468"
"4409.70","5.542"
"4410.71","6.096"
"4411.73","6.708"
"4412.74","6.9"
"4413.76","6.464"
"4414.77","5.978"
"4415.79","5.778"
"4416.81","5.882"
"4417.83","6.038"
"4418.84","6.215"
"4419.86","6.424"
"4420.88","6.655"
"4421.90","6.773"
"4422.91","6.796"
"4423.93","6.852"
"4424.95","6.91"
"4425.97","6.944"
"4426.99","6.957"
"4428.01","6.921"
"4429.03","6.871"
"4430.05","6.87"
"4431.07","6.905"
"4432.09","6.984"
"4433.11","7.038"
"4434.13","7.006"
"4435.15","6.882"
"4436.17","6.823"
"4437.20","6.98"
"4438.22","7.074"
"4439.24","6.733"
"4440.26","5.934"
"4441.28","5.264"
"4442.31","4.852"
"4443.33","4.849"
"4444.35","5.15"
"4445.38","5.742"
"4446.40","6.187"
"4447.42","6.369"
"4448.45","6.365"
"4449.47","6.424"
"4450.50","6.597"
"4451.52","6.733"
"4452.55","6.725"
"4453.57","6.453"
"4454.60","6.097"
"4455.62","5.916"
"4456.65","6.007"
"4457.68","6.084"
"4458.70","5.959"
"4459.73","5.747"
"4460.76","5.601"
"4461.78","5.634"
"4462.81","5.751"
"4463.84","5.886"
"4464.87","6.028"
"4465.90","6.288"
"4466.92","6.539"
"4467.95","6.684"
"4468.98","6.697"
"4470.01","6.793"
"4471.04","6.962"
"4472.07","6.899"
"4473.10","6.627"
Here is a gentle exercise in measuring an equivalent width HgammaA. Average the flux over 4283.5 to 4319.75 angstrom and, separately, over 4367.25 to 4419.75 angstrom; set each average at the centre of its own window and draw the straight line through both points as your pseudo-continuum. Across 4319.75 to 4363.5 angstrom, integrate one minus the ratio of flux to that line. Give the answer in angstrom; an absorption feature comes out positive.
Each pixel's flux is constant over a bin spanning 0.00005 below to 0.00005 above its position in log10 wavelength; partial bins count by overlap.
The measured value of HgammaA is -2.44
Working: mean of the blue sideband 6.02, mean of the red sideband 6.2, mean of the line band 6.44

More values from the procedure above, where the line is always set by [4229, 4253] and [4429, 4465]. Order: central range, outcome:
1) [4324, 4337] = 1.63 angstrom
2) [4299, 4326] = 1.89 angstrom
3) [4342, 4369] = 0.69 angstrom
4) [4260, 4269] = 0.11 angstrom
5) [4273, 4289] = 0.85 angstrom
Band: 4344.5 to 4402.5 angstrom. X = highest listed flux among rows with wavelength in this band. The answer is 7.444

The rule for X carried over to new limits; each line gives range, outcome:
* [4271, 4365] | 12.42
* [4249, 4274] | 7.037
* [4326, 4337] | 6.219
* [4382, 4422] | 6.9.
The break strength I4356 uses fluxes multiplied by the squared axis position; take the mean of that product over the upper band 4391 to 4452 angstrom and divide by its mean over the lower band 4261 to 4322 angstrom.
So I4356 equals 1.10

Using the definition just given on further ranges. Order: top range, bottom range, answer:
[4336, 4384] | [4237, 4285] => 1.09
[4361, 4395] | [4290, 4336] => 1.12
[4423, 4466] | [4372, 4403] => 1.04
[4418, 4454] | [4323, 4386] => 1.05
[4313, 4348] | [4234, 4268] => 1.06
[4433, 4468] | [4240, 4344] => 1.04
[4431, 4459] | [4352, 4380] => 1.01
